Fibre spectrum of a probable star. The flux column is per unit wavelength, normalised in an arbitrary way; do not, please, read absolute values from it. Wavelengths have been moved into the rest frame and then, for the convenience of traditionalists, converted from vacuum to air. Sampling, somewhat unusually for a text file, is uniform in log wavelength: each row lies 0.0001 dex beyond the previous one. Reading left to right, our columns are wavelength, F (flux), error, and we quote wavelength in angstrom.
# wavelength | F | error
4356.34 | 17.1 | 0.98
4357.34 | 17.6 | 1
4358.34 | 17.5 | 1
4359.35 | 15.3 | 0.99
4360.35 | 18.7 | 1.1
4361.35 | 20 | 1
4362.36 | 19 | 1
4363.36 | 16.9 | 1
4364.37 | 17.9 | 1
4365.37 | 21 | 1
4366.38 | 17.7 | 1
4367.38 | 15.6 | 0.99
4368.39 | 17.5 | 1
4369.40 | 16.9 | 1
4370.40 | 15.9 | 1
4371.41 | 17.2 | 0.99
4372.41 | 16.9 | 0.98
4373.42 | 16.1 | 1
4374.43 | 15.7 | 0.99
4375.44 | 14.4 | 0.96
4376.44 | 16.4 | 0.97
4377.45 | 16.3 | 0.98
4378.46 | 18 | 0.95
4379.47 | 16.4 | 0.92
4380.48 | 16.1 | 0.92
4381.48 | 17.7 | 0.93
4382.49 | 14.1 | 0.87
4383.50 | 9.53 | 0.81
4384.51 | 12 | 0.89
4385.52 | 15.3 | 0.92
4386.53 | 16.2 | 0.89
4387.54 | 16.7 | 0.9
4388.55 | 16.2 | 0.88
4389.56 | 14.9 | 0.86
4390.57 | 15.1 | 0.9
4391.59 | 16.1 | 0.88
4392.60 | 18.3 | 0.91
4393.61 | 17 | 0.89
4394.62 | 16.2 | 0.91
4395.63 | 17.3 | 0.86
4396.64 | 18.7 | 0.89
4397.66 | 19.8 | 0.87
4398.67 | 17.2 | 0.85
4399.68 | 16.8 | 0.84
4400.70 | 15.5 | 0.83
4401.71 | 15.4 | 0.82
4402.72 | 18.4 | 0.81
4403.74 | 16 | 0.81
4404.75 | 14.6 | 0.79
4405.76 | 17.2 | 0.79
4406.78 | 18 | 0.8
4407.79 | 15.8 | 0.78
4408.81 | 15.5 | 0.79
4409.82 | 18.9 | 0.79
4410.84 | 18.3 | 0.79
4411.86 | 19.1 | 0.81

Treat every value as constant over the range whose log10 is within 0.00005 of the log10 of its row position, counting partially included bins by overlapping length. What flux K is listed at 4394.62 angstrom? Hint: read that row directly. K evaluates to 16.2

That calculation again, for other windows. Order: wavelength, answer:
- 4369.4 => 16.9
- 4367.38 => 15.6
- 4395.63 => 17.3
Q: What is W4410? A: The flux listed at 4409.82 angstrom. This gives 18.9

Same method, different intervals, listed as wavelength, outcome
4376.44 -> 16.4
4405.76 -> 17.2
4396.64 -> 18.7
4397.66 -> 19.8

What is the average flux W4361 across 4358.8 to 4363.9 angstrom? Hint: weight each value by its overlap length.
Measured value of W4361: 18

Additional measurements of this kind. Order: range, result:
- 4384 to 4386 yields 13.6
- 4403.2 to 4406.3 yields 16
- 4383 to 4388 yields 13.9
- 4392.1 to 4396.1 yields 17.2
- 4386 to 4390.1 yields 16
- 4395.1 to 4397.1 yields 18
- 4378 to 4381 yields 16.9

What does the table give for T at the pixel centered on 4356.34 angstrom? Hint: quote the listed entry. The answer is 17.1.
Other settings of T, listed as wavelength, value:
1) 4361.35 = 20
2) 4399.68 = 16.8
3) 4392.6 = 18.3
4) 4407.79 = 15.8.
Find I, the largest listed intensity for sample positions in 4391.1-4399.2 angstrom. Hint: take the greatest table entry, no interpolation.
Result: 19.8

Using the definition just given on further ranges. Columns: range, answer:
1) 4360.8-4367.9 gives 21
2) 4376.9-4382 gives 18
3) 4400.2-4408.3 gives 18.4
